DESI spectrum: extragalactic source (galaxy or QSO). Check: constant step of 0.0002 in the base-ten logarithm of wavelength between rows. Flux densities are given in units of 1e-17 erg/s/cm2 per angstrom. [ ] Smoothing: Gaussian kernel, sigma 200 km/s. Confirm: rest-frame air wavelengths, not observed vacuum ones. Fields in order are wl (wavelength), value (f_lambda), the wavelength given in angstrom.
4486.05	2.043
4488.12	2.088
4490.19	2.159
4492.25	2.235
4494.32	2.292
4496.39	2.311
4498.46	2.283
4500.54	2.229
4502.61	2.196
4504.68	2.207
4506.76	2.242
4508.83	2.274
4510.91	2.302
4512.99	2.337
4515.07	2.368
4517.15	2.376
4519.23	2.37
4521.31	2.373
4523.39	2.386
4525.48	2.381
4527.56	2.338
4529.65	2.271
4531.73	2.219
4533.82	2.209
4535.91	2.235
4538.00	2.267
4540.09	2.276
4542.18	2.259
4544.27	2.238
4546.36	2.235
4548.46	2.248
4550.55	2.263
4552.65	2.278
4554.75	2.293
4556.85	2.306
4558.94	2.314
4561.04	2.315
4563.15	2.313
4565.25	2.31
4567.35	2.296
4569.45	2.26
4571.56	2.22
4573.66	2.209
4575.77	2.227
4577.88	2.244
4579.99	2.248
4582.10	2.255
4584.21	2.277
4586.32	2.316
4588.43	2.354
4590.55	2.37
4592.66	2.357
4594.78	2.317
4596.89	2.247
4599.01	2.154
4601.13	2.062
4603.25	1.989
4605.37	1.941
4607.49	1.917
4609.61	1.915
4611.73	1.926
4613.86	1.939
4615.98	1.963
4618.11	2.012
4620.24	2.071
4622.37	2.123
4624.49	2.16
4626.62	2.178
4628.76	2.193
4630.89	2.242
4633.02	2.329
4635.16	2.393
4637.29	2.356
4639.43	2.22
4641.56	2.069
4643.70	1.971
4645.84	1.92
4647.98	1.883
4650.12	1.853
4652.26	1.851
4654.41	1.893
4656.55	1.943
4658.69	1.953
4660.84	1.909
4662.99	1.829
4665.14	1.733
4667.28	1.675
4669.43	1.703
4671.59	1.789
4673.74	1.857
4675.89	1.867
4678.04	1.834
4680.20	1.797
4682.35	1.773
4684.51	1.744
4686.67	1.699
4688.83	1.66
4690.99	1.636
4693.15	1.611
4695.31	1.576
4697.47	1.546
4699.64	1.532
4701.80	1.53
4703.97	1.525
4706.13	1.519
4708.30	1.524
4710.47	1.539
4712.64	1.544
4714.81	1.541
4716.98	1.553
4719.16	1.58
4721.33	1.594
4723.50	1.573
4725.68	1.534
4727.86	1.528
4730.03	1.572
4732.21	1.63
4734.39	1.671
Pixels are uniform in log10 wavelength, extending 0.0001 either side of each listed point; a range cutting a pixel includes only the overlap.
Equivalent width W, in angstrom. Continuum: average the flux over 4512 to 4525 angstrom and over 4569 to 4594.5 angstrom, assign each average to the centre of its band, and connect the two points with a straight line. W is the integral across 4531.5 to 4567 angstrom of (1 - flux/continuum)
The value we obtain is 0.8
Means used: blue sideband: 2.37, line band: 2.27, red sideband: 2.28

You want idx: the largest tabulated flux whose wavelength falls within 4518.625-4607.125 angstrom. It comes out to 2.386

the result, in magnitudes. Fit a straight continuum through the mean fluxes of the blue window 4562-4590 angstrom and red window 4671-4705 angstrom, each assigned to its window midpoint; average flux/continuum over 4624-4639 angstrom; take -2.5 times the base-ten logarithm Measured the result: -0.15 mag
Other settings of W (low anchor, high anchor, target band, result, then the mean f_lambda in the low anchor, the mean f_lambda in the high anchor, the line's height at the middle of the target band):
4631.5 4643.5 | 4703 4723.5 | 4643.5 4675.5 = 3.1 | 2.25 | 1.55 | 2.05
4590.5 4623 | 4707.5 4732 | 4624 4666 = -3.2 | 2.07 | 1.56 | 1.9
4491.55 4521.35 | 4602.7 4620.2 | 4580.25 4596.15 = -2.2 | 2.29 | 1.96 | 2.03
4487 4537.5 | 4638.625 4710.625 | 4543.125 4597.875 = -5.0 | 2.28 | 1.76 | 2.09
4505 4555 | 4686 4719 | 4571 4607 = -3.1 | 2.29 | 1.57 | 2.04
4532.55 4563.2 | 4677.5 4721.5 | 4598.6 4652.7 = -3.8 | 2.27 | 1.61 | 1.93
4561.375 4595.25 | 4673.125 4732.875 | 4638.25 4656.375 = -0.4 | 2.29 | 1.62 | 1.92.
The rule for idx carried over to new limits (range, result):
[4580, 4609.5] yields 2.37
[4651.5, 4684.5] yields 1.953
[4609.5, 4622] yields 2.071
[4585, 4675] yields 2.393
